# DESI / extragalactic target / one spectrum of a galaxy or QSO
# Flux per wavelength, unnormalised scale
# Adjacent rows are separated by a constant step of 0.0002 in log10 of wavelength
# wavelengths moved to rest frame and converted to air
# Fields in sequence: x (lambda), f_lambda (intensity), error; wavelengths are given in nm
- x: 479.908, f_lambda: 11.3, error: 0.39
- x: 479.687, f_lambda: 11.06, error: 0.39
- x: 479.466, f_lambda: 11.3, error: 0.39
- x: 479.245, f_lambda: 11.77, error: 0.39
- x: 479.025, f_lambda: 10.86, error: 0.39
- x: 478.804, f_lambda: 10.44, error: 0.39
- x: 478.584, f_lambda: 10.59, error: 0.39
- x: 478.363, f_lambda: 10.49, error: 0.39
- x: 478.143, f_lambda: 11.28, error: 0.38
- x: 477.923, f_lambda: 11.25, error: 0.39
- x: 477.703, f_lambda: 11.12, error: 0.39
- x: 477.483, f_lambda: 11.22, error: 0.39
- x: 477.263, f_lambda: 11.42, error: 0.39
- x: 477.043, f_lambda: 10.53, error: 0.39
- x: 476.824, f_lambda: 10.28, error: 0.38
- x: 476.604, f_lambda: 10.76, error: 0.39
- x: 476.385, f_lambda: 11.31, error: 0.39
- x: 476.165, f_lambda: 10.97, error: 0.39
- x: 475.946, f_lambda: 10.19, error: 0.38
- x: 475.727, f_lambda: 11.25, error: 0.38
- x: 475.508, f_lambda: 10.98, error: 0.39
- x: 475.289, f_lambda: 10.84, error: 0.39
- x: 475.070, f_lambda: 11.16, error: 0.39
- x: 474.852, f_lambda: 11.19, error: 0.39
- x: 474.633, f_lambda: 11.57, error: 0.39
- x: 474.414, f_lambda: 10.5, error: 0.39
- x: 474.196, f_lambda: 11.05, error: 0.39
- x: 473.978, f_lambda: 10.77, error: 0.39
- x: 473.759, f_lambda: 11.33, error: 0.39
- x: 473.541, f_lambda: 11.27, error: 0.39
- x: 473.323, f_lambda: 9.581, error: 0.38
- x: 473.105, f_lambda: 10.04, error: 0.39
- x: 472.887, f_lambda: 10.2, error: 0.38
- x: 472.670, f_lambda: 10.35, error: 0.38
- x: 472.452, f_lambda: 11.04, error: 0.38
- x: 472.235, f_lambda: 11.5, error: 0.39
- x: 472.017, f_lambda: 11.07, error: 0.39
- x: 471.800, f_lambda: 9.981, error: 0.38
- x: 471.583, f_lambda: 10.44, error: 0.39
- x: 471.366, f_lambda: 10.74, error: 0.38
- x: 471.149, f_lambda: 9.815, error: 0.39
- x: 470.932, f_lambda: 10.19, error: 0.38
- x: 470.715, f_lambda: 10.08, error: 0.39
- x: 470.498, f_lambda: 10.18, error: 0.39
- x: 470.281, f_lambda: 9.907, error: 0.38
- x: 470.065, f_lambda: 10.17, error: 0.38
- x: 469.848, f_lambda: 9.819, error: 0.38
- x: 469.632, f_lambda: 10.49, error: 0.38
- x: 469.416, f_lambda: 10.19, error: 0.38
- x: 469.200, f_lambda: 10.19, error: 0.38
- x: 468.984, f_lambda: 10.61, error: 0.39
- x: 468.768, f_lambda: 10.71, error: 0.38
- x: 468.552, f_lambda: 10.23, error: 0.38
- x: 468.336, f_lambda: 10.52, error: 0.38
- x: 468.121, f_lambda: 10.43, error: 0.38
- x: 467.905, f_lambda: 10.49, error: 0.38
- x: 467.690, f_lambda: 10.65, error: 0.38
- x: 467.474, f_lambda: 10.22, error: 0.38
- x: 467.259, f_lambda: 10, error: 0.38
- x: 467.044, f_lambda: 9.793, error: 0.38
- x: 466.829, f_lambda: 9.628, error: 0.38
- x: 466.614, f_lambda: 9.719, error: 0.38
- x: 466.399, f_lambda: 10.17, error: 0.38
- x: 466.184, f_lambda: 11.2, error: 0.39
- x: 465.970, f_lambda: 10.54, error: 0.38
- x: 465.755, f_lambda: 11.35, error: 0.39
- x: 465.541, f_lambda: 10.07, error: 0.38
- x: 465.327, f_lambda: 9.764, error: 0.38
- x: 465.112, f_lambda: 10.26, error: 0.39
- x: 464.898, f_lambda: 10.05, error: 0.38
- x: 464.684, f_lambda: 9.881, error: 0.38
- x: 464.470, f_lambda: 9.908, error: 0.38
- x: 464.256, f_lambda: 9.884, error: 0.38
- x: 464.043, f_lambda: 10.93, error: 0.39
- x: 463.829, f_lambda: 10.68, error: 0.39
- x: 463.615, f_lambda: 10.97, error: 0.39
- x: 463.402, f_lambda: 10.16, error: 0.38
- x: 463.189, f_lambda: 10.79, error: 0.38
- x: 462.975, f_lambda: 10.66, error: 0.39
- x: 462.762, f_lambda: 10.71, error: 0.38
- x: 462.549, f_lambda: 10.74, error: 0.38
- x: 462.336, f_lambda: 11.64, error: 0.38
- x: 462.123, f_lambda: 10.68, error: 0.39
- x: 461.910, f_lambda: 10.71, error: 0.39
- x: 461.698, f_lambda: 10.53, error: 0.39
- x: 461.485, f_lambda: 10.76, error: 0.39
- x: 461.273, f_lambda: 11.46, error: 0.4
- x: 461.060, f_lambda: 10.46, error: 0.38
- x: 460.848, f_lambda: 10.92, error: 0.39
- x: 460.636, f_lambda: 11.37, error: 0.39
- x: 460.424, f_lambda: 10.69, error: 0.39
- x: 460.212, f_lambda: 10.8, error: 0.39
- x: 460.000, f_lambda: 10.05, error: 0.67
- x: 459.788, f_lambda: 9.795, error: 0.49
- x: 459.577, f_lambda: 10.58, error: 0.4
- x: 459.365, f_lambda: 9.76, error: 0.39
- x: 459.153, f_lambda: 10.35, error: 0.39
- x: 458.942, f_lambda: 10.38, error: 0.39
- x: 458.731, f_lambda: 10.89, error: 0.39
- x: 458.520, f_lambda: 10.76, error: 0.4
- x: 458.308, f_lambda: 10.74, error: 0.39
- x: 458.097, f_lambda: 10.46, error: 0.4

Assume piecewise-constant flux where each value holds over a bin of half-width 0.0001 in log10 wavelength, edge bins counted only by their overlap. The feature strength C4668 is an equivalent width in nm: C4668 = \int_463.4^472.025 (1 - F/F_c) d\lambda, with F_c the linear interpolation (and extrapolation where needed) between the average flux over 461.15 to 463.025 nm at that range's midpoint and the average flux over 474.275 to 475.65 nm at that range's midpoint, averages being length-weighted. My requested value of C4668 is 0.523 nm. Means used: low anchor 10.9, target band 10.3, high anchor 11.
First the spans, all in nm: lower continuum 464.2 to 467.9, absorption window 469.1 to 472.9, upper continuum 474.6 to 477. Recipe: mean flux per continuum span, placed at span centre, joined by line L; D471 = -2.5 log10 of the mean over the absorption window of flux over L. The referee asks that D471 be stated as 0.02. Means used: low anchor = 10.2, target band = 10.4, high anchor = 10.9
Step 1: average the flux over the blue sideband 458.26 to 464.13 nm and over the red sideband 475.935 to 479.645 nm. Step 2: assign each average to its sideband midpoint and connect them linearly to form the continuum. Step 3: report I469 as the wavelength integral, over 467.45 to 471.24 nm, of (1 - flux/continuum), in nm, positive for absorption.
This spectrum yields 0.19 nm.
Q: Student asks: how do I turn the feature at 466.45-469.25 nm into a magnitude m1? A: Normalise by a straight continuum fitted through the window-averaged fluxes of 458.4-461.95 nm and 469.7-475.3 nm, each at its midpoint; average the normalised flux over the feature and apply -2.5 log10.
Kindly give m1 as 0.03 mag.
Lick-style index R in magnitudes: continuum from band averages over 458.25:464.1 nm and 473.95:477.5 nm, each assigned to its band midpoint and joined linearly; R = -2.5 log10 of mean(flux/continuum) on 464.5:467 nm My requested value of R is 0.056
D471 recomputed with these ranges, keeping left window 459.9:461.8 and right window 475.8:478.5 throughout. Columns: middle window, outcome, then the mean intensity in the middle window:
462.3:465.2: 0.032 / 10.5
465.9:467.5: 0.070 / 10.1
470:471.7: 0.069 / 10.2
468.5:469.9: 0.051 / 10.3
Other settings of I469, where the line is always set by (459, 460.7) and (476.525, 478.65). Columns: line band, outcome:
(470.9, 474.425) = 0.06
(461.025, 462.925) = -0.07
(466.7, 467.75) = 0.06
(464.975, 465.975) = 0.02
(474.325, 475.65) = -0.03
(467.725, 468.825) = 0.02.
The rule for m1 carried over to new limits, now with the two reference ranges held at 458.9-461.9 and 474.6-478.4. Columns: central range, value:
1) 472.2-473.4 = 0.05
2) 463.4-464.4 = 0.01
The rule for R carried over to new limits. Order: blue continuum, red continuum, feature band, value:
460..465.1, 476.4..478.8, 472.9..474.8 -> 0.01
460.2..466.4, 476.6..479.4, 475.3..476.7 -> 0.00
